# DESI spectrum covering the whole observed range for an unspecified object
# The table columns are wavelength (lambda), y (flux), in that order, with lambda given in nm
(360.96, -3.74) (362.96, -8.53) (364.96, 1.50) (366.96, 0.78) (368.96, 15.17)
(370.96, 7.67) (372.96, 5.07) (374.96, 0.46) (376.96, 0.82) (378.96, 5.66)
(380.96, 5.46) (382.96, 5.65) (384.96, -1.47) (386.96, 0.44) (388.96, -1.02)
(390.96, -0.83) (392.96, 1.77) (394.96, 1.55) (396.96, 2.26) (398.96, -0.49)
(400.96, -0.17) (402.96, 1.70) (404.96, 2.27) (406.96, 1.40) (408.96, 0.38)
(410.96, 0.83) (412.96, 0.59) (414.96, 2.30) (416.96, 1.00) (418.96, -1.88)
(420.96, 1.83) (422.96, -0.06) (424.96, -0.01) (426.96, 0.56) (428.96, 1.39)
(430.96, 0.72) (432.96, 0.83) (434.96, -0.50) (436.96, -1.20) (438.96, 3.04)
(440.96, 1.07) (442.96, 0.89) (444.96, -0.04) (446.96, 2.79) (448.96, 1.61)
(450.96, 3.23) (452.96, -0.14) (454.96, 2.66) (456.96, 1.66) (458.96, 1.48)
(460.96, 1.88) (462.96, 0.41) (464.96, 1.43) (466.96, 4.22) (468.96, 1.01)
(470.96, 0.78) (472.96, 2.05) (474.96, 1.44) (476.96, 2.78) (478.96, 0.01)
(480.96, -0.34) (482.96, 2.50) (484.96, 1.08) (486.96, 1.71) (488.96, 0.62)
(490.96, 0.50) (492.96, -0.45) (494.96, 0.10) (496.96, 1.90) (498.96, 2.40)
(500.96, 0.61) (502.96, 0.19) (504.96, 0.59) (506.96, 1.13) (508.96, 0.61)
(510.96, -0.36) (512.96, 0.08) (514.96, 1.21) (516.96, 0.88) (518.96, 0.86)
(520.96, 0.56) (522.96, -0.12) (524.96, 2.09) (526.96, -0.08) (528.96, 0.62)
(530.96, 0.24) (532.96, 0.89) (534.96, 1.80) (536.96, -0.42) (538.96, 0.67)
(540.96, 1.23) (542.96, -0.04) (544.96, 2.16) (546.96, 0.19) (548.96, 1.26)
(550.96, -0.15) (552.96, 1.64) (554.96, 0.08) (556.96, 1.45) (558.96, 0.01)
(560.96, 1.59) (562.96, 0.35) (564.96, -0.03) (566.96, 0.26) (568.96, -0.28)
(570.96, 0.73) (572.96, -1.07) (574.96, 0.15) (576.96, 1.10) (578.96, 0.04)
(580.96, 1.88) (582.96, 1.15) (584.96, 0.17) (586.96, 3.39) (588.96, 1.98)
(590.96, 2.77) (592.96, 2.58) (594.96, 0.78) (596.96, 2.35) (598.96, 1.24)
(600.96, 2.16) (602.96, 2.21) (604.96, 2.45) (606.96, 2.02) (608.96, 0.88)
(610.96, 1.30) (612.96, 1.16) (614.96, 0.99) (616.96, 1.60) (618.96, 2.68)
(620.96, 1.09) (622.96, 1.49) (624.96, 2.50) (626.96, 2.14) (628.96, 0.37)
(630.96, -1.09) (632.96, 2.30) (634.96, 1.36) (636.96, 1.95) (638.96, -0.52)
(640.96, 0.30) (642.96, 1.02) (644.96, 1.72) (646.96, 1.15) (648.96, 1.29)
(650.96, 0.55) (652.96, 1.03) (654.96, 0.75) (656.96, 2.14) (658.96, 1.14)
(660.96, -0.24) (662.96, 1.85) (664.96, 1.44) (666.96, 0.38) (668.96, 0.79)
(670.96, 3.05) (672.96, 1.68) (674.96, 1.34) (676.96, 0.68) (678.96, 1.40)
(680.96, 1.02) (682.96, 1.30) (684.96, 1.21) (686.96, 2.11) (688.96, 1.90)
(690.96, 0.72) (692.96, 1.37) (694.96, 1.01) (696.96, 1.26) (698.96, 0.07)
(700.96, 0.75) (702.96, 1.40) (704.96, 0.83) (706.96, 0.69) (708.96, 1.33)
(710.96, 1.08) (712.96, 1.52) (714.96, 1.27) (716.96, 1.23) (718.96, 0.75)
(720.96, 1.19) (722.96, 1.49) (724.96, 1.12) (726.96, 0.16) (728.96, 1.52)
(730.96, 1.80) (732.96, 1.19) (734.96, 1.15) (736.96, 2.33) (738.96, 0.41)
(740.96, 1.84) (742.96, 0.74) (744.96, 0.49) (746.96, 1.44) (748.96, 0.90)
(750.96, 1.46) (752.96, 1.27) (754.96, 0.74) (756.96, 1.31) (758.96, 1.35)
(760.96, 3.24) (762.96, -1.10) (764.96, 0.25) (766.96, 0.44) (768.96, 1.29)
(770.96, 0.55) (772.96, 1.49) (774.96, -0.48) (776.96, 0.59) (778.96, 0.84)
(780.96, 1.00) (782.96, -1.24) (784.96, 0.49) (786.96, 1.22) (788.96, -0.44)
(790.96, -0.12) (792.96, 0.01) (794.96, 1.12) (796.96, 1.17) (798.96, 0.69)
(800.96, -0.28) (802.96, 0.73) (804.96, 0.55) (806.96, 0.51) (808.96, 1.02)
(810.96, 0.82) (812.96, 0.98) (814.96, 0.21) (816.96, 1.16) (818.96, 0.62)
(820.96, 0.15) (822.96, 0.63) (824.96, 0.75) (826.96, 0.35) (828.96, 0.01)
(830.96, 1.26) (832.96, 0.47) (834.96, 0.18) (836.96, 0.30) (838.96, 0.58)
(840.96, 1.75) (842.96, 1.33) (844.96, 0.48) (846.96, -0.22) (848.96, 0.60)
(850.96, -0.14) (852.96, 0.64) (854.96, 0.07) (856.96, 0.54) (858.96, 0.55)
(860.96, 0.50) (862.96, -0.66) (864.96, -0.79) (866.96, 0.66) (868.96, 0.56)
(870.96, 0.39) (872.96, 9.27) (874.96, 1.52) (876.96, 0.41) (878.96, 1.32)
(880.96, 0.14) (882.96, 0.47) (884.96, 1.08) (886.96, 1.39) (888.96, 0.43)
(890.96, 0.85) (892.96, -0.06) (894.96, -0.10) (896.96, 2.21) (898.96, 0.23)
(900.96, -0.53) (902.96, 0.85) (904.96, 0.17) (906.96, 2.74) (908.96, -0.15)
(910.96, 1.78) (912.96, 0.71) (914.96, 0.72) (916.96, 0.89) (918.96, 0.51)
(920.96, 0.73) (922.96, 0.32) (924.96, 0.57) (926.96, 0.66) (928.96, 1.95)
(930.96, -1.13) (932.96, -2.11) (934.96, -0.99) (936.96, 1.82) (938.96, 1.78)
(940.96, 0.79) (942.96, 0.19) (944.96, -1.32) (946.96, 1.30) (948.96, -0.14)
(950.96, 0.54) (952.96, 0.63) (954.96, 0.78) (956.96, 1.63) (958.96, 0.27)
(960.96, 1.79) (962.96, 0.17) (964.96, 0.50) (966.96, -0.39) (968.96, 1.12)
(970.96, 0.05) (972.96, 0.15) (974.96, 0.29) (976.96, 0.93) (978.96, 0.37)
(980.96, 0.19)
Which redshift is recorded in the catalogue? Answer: 1.342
